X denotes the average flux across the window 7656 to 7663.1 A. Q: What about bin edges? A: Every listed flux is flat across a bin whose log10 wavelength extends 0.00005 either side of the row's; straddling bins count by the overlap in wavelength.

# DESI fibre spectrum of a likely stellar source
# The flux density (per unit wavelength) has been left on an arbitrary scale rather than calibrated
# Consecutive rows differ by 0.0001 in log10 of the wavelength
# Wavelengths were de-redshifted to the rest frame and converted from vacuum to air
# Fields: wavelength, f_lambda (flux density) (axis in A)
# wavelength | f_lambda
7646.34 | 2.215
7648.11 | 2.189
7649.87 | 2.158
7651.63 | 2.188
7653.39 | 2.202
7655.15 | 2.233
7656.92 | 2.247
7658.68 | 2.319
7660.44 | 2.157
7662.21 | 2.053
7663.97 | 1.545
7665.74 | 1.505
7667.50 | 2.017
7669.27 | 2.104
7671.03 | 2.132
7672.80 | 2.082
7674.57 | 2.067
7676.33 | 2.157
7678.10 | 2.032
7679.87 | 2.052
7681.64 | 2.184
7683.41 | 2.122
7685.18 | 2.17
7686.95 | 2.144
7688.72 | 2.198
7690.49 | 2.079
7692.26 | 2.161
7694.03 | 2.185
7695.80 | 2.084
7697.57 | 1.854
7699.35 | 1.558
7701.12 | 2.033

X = 2.19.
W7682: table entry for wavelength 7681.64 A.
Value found 2.184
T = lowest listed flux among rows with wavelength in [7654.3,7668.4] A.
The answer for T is 1.505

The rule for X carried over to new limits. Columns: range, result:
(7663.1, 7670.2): 1.8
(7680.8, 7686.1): 2.16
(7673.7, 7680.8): 2.08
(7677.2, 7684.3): 2.1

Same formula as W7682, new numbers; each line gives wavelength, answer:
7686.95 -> 2.144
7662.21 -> 2.053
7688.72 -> 2.198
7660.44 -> 2.157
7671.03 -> 2.132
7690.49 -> 2.079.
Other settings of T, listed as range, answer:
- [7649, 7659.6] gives 2.158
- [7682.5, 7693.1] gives 2.079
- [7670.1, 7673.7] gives 2.082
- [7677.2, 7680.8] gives 2.032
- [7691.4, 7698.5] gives 1.854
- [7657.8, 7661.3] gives 2.157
